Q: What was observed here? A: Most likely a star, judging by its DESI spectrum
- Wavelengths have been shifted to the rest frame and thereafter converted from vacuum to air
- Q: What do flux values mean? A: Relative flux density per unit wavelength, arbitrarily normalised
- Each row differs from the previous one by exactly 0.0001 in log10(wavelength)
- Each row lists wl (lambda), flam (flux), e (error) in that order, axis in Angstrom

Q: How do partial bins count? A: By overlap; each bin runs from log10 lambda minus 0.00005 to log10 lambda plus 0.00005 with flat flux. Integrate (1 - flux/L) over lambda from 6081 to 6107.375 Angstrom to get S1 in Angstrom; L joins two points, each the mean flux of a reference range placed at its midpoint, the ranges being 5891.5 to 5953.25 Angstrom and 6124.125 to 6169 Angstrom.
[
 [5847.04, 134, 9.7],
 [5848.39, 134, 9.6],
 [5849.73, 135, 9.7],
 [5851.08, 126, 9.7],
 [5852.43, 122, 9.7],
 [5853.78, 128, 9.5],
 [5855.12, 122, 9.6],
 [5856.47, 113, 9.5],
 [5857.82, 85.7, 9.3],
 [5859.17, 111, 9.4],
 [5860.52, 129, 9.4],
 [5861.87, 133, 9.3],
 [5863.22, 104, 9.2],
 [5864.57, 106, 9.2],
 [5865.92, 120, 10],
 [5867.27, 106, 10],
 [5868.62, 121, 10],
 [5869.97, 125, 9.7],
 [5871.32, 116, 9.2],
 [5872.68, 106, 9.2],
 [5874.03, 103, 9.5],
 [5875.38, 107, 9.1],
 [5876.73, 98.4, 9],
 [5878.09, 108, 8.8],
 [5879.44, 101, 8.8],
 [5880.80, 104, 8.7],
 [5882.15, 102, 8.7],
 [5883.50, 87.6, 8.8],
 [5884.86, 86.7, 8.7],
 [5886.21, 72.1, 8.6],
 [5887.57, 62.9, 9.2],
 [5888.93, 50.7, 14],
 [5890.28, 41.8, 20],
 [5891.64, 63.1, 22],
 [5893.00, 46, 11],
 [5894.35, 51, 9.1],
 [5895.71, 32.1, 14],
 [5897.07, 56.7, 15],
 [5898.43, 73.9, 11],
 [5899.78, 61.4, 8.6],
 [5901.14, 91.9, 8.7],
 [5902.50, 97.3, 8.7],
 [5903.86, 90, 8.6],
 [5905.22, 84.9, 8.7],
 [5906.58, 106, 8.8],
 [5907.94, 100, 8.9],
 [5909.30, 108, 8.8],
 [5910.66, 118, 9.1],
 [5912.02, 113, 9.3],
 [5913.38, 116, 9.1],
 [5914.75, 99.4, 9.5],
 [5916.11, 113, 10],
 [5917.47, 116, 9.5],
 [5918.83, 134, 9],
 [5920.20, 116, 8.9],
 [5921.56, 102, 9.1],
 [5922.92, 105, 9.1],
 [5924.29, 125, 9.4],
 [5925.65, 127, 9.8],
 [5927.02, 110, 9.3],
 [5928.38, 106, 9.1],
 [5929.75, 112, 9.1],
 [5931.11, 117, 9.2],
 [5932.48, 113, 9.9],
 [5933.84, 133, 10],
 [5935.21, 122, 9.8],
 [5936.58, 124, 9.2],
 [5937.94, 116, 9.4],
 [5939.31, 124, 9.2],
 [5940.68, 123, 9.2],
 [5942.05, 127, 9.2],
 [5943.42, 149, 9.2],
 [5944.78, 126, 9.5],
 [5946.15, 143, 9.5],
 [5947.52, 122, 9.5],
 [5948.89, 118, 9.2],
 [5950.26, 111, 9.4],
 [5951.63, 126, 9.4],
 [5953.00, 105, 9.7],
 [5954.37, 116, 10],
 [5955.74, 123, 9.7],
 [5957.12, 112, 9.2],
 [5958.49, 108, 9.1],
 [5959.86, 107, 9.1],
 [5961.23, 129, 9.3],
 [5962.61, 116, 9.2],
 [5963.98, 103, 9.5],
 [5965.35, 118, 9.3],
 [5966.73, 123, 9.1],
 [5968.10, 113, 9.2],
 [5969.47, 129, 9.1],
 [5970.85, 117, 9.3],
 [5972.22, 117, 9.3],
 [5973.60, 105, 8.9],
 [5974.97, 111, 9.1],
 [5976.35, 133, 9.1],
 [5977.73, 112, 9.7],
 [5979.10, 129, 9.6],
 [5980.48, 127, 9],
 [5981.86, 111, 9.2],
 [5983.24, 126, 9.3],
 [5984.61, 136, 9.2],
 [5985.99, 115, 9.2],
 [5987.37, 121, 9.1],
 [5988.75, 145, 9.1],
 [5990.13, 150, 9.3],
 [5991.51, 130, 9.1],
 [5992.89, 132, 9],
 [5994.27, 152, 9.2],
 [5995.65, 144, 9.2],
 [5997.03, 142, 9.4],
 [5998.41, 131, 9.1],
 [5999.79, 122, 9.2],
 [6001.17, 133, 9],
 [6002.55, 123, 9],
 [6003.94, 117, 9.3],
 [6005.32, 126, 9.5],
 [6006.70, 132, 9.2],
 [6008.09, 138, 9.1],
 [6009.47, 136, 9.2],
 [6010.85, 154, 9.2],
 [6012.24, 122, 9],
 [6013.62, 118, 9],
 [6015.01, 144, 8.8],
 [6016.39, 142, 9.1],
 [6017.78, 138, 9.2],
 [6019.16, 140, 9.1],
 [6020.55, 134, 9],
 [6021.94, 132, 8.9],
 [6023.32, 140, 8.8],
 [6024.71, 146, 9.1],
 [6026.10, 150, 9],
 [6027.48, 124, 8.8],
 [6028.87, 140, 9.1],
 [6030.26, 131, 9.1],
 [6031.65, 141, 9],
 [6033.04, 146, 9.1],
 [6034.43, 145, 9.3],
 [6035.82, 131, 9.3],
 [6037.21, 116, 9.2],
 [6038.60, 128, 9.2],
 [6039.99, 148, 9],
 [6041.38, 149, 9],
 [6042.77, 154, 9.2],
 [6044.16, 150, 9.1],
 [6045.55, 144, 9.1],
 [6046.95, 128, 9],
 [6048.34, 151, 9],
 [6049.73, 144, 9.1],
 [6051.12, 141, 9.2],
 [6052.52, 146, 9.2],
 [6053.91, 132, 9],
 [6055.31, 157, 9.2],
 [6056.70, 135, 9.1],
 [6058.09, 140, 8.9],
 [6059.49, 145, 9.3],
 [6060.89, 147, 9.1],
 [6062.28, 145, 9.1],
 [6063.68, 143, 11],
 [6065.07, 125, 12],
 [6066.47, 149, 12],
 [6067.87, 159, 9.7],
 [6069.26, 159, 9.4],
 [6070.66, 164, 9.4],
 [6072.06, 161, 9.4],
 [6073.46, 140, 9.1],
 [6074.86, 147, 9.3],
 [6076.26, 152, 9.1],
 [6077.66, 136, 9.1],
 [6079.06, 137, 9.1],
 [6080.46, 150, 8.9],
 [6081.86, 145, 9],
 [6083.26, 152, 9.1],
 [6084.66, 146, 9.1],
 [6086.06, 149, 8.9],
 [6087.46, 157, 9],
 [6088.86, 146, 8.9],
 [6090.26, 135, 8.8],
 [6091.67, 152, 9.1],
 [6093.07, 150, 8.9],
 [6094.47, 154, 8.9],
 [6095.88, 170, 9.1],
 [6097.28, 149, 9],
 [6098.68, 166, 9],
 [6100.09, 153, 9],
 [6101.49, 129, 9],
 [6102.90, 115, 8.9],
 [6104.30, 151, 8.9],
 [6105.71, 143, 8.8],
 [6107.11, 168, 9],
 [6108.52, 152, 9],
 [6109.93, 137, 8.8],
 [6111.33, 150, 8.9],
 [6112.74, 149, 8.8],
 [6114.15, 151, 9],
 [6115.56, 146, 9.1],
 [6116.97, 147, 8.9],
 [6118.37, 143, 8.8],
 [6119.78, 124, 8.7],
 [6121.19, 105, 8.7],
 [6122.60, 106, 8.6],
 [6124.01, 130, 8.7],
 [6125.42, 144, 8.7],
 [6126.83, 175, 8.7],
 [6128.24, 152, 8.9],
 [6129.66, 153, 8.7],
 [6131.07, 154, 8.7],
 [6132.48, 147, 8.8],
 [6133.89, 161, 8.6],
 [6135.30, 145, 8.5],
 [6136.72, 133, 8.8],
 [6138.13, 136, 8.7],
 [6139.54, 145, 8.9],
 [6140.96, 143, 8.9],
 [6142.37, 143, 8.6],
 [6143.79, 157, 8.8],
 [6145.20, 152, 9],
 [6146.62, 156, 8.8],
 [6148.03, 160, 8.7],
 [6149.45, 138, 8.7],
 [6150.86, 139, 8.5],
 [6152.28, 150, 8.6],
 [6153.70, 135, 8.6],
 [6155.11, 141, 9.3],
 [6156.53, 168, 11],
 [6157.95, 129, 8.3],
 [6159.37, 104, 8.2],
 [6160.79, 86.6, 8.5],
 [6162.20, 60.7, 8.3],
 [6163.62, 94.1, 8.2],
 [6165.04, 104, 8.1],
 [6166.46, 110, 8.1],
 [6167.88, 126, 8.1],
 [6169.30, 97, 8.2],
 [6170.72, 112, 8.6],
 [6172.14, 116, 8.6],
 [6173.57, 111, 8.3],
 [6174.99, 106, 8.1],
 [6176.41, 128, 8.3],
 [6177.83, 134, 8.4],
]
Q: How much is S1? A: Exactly -3.9 Angstrom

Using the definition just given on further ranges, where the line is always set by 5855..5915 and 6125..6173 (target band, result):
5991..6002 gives -2.48 Angstrom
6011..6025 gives -2.69 Angstrom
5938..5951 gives -2.99 Angstrom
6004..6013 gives -1.65 Angstrom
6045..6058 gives -2.48 Angstrom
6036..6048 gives -2.23 Angstrom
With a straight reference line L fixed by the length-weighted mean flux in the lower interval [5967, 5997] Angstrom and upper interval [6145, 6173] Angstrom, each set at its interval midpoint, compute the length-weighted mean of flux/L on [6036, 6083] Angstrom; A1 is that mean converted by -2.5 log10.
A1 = -0.15 mag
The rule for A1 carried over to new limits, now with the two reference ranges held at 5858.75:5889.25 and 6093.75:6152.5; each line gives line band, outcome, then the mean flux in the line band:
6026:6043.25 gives -0.06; 138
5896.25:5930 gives 0.07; 103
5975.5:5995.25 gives -0.07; 130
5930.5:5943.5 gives -0.09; 124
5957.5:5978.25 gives 0.03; 116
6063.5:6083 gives -0.08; 148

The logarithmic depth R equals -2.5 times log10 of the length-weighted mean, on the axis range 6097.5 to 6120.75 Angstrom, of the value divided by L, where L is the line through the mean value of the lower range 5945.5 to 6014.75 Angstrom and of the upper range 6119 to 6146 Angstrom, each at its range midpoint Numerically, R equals -0.040 mag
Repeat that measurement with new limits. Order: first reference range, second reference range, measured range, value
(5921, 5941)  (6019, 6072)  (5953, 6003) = 0.03 mag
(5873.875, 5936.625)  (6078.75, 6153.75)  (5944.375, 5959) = -0.12 mag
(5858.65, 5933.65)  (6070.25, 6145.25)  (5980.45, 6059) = -0.08 mag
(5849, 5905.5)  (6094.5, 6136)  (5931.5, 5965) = -0.10 mag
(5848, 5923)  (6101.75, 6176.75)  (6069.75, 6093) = -0.17 mag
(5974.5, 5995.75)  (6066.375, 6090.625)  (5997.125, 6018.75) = 0.02 mag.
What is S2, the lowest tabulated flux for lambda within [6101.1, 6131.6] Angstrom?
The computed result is 105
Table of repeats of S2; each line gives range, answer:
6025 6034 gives 124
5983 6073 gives 115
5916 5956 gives 102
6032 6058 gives 116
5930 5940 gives 113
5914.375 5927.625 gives 99.4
